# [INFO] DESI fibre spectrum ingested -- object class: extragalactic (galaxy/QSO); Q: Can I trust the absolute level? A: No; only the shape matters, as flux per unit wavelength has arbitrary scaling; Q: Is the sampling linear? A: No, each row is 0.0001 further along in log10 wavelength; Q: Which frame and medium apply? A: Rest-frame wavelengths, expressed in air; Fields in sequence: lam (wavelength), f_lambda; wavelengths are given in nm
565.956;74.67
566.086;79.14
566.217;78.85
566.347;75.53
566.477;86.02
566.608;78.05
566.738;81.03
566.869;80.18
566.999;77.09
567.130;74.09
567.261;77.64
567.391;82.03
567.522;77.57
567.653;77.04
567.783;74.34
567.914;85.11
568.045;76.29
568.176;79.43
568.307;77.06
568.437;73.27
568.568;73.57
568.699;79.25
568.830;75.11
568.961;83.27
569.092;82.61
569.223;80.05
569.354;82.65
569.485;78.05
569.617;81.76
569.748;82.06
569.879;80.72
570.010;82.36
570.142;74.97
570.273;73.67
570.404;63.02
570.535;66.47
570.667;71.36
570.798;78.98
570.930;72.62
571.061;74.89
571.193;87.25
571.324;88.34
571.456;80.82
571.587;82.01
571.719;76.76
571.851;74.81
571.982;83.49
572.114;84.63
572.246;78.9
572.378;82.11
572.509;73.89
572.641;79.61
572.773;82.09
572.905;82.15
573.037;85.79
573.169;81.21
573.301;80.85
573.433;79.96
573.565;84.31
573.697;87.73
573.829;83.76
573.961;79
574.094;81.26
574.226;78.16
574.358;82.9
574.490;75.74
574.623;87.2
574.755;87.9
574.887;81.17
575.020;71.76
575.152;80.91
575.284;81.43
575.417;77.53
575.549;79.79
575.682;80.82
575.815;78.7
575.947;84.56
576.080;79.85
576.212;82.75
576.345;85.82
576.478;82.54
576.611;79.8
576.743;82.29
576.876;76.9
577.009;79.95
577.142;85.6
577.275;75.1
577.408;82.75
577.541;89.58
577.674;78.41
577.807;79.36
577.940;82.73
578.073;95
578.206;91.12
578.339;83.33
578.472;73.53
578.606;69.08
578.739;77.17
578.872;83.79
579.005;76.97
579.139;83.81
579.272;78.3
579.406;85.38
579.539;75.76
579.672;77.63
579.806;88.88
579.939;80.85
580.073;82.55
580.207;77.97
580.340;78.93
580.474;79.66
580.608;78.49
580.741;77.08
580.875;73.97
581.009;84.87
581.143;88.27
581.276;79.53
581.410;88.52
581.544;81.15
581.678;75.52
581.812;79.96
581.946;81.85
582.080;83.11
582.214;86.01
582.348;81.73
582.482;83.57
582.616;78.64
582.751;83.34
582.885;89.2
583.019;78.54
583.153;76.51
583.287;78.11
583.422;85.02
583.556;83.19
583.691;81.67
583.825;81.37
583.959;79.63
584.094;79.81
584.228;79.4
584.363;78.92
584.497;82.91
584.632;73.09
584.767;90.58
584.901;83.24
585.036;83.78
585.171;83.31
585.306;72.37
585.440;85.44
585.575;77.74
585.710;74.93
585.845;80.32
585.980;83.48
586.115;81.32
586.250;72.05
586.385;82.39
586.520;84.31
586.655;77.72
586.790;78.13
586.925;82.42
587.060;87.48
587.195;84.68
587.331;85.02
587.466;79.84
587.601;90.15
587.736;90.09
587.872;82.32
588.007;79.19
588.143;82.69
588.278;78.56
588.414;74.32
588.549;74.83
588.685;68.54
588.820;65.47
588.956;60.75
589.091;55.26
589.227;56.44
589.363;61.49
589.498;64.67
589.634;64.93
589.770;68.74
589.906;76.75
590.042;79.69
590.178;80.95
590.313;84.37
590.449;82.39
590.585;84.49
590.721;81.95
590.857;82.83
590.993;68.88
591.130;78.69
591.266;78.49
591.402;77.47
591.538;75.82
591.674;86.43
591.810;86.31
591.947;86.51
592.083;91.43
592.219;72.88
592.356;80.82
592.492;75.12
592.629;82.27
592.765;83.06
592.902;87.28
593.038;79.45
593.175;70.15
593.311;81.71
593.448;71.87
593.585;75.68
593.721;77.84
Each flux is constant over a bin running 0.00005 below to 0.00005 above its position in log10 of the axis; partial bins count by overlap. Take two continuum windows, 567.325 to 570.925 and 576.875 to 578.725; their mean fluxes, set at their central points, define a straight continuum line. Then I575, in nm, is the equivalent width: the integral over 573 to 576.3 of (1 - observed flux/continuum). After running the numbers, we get -0.05 nm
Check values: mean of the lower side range 77.4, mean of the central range 81.4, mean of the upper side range 81.6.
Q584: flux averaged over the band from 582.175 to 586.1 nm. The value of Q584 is 81.2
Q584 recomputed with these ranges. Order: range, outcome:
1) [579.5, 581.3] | 80.4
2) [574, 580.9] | 80.8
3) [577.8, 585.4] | 81.2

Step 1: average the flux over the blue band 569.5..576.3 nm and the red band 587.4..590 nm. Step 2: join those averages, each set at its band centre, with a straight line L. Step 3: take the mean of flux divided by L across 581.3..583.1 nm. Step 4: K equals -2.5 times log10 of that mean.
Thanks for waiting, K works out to -0.09 mag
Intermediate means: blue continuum 79.9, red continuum 72.4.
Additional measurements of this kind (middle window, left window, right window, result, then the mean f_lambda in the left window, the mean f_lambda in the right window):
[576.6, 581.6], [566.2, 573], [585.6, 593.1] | -0.038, 78.6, 78.1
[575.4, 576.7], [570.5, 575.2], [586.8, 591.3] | -0.025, 80.4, 76.3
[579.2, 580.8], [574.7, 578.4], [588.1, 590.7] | -0.011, 82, 72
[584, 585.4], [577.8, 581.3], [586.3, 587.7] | 0.023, 80.9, 83.3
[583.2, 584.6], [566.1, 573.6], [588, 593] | -0.050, 78.9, 76.2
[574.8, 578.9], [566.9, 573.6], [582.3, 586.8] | -0.019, 78.8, 80.8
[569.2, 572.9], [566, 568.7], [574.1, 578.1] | 0.014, 78.2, 81.4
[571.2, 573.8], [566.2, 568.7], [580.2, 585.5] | -0.035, 78.1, 81.2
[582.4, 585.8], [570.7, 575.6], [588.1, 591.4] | -0.072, 80.8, 73.2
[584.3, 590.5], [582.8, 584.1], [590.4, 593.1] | 0.051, 81.4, 81.1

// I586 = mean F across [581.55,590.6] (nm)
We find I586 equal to 78.8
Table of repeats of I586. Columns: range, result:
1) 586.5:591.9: 77.1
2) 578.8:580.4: 80.9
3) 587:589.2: 77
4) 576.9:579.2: 81.5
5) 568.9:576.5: 80.2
